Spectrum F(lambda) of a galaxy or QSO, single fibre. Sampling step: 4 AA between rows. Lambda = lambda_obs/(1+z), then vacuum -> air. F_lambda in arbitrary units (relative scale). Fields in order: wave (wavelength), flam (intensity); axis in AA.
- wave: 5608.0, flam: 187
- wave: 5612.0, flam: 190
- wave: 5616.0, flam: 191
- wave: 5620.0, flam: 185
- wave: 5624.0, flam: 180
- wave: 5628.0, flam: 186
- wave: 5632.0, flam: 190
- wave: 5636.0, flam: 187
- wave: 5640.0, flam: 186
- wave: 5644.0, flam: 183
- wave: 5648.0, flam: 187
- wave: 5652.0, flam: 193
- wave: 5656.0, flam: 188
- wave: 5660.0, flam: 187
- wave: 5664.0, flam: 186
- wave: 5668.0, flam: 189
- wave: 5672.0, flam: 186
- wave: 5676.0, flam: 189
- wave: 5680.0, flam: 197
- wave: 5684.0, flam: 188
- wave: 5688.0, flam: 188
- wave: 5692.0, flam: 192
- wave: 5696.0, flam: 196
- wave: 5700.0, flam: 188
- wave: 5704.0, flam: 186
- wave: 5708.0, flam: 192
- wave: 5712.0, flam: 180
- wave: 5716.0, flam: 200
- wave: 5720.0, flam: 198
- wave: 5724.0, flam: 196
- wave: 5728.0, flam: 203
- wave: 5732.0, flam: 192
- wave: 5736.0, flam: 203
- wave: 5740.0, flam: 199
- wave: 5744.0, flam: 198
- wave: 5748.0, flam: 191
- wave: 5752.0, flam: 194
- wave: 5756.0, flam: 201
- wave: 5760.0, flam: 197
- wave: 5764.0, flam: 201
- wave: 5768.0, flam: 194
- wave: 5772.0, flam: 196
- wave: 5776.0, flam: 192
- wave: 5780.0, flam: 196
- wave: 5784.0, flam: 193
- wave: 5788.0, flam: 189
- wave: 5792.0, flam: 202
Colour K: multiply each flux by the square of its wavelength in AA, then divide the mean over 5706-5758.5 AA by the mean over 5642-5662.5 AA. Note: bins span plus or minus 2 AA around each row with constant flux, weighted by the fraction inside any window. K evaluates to 1.07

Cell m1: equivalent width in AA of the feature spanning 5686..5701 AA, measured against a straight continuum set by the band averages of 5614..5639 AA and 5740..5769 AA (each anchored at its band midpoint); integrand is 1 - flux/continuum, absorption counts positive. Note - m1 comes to 0.1 AA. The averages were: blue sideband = 186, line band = 191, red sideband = 197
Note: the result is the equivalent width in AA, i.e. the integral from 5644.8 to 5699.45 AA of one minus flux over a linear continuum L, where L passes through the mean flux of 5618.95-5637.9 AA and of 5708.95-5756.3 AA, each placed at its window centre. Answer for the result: 0.1 AA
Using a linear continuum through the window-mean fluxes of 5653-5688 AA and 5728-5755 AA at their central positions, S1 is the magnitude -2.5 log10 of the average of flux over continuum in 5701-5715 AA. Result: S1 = 0.034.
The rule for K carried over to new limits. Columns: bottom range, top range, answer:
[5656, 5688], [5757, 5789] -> 1.07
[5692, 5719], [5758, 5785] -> 1.05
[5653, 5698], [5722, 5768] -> 1.07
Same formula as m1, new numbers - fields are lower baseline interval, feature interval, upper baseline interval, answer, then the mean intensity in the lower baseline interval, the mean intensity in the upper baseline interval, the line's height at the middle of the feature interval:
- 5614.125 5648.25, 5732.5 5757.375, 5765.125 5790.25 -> -0.7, 186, 194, 192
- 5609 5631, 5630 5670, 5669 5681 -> 0.2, 187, 190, 188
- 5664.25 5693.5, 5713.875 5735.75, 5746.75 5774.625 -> -0.5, 190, 196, 193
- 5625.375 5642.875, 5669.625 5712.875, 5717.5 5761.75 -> 0.7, 187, 197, 193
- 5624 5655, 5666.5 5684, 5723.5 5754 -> 0.1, 187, 197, 191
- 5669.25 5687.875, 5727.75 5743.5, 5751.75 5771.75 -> -0.3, 190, 198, 195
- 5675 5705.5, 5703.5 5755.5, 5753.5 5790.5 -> -0.6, 191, 196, 193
